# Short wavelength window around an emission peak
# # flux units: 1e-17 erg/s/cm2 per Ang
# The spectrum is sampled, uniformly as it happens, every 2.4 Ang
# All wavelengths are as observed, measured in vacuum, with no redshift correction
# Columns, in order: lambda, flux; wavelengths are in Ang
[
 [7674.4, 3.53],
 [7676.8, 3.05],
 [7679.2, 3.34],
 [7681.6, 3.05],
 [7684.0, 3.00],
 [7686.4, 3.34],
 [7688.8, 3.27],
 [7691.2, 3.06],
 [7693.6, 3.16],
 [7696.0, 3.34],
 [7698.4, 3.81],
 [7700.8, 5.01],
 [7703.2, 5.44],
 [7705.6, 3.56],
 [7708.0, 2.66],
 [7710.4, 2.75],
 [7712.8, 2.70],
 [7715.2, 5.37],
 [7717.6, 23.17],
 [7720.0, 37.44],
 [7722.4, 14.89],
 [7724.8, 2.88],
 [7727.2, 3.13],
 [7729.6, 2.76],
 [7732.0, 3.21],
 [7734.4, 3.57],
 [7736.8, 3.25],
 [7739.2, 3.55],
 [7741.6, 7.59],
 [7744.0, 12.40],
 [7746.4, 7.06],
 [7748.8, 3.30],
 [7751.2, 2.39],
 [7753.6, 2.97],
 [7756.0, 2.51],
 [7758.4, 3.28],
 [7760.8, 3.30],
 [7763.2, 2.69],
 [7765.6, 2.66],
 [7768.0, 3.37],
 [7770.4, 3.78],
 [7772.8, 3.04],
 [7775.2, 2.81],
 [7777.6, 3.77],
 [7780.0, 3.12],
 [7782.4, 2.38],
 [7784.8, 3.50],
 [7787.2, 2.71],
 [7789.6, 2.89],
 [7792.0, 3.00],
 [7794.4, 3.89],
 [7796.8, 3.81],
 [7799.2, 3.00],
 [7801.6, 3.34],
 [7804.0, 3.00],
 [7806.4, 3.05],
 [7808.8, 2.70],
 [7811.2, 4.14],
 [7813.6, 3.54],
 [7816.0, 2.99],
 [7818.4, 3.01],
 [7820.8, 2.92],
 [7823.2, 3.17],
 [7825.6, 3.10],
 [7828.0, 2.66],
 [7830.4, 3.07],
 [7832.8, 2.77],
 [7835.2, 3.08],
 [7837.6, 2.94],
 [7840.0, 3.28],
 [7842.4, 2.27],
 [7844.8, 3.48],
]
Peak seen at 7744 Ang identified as [N II] 6583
